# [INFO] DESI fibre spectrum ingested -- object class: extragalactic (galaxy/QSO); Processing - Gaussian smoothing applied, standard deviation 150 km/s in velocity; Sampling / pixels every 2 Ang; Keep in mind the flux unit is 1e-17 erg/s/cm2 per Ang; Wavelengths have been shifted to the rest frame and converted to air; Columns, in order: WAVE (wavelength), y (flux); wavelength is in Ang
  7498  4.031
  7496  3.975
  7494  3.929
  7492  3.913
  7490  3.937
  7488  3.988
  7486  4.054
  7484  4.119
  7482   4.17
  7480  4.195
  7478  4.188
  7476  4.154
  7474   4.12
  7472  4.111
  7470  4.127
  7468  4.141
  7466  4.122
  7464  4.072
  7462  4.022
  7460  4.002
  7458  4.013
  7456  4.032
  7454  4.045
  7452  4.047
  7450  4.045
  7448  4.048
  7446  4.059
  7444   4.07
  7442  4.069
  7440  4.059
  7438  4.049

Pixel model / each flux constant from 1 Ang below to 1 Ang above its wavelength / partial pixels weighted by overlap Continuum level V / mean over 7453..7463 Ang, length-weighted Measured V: 4.02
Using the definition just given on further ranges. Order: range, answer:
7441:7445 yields 4.07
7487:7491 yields 3.96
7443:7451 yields 4.06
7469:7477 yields 4.13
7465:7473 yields 4.13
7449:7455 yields 4.05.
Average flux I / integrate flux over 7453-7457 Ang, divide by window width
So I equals 4.04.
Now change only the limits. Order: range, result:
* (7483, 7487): 4.09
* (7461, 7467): 4.07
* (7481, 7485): 4.14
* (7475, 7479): 4.17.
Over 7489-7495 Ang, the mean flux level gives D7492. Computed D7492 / 3.93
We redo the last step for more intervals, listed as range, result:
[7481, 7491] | 4.05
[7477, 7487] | 4.15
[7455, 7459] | 4.02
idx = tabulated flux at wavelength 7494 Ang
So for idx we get 3.929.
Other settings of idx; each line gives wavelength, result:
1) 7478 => 4.188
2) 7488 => 3.988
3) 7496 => 3.975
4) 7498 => 4.031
